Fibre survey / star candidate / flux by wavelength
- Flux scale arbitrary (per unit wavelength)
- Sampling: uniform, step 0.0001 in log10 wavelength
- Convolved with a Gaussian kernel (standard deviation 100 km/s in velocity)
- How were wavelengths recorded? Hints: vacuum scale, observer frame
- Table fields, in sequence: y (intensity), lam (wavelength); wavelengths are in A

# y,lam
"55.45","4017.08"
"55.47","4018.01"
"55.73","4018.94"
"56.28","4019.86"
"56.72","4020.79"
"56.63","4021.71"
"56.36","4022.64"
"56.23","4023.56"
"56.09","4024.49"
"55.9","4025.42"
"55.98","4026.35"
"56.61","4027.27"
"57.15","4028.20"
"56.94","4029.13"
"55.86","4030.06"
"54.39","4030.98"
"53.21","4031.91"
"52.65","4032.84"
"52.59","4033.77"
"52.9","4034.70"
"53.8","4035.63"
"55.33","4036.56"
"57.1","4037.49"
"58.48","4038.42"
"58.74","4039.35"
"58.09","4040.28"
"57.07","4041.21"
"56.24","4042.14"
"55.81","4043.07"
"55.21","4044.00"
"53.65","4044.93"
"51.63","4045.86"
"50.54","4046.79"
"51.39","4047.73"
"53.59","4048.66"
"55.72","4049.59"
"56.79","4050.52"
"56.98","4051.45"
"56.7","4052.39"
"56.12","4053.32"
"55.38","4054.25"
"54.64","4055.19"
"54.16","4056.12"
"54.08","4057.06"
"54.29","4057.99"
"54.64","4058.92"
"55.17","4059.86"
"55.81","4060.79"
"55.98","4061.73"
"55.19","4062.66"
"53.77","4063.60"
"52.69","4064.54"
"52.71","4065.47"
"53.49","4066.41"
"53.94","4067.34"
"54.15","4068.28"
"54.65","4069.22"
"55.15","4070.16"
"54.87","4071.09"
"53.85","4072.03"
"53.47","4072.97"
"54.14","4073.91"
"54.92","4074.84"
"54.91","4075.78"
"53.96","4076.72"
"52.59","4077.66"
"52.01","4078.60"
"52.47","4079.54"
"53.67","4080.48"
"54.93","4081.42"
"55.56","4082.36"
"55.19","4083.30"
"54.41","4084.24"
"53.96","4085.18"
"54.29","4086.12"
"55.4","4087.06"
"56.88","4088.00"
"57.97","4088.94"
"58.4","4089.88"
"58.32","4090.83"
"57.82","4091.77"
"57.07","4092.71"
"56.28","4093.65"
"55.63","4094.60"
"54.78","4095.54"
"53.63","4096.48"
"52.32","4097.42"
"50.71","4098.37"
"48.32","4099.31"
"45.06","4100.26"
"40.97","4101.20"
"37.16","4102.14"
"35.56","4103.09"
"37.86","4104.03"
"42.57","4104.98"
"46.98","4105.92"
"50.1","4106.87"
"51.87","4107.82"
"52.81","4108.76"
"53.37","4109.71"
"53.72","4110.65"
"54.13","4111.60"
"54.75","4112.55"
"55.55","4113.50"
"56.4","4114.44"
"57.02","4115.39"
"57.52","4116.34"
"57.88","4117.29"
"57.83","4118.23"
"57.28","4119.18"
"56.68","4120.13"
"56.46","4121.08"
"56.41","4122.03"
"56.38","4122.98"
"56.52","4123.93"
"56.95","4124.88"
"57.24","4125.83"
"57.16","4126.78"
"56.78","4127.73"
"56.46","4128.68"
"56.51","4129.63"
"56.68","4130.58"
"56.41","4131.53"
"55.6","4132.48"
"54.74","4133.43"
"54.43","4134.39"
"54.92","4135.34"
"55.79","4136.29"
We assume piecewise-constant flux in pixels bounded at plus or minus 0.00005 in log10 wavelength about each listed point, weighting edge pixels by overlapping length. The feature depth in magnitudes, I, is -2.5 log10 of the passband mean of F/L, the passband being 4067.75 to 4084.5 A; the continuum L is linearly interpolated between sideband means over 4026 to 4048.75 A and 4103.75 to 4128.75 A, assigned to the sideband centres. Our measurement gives 0.01 mag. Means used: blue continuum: 55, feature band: 54.1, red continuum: 54.3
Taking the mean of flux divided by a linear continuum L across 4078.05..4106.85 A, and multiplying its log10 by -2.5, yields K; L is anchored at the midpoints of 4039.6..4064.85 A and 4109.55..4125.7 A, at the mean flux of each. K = 0.09 mag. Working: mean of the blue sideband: 54.9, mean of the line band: 51.5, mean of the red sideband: 56.2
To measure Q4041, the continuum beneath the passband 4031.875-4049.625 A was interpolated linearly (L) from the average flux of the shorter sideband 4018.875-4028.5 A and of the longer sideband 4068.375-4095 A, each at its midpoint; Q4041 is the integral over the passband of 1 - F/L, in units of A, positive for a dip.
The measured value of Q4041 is 0.41 A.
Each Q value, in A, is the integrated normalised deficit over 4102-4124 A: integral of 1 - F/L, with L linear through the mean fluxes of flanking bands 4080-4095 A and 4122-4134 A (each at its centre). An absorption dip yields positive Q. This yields 1.5 A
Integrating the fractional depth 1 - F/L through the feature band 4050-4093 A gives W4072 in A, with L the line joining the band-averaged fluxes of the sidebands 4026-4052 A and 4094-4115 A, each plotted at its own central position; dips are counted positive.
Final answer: -2.21 A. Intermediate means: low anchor 55.2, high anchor 49.4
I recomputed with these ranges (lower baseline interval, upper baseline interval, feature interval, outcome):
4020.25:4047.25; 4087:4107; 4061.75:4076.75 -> -0.03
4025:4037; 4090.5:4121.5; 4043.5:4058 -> -0.01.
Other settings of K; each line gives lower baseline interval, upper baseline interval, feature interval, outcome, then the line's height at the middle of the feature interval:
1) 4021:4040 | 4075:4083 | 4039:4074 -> -0.001 mag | 54.7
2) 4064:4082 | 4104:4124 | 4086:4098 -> -0.043 mag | 53.9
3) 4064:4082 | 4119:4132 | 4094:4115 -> 0.128 mag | 55.5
